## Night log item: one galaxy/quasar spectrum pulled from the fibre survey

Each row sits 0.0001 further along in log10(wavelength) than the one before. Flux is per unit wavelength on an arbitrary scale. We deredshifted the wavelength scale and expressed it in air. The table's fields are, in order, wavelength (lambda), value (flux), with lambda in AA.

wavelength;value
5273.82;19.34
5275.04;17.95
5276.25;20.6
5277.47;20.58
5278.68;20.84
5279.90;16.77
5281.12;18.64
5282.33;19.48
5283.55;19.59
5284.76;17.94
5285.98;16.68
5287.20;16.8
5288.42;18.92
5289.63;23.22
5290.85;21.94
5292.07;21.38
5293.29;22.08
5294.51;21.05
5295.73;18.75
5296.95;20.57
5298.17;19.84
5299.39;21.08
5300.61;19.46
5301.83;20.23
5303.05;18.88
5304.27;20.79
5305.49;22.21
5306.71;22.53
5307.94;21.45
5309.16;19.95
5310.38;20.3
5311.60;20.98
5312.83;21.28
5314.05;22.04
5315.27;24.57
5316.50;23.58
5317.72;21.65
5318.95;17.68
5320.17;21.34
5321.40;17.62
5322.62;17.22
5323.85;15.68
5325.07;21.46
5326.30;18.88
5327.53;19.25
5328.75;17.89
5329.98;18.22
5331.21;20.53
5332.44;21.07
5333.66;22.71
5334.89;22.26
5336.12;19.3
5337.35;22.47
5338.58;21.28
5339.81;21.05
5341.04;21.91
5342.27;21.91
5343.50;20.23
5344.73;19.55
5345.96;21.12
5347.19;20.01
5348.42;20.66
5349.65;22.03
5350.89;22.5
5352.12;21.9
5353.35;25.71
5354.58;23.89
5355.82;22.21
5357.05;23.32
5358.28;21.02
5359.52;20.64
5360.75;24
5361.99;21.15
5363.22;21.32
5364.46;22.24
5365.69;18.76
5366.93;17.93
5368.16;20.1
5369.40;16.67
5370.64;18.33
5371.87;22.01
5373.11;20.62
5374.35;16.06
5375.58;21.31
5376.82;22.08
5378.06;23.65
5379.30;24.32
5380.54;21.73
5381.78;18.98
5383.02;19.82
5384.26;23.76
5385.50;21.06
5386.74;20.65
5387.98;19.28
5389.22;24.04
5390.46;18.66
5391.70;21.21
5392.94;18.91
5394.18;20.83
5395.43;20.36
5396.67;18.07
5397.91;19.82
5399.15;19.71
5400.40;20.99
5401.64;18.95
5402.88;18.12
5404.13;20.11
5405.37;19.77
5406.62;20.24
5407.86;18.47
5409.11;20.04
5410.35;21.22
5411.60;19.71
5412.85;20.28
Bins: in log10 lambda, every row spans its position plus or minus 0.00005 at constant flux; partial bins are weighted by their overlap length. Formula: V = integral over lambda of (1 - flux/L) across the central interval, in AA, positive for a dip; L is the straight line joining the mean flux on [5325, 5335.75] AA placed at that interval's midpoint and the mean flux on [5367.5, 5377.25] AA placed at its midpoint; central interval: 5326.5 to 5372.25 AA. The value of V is -2.5 AA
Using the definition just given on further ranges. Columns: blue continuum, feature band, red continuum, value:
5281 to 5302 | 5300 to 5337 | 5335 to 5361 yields 0.7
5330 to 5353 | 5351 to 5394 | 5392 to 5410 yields -1.5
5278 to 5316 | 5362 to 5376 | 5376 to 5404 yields 0.7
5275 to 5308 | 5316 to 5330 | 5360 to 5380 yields 0.7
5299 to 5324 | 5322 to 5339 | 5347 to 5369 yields 0.9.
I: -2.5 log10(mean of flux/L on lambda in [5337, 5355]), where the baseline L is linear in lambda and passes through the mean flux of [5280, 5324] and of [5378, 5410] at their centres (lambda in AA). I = -0.073 mag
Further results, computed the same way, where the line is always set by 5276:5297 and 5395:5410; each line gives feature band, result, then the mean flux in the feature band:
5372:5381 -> -0.10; 21.4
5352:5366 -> -0.14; 22.3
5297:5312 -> -0.05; 20.6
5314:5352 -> -0.05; 20.6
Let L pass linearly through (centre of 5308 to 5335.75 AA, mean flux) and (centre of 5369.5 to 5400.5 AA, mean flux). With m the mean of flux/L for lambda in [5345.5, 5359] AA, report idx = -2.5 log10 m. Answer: -0.09 mag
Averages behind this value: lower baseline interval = 20.3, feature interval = 22.2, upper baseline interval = 20.6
